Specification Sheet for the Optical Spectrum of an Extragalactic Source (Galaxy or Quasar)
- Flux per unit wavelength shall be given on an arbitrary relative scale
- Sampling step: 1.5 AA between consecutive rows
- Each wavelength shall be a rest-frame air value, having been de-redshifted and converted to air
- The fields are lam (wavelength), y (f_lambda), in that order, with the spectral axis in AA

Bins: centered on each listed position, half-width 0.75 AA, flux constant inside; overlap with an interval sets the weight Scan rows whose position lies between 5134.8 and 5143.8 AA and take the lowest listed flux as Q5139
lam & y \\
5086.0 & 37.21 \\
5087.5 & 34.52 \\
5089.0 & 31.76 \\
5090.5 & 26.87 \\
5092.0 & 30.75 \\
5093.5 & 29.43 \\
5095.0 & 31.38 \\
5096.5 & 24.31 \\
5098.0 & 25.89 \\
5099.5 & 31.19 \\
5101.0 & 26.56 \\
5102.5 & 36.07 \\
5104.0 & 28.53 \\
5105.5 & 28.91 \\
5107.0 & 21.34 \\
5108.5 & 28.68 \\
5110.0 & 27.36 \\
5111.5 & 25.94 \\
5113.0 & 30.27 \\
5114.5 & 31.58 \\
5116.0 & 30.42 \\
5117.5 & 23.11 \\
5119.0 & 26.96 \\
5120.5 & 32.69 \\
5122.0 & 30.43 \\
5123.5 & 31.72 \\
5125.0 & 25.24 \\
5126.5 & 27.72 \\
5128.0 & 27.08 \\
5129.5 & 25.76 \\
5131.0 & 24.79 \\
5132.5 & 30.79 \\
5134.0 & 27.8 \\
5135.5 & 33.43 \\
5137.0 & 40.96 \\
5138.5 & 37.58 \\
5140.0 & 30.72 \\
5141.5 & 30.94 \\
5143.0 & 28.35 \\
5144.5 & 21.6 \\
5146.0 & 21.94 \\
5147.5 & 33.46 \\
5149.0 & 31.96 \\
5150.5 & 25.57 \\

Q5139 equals 28.35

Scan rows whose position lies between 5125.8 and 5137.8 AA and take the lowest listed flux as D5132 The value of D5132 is 24.79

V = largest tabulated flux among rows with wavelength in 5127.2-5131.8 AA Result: 27.08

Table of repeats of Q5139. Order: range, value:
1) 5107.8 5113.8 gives 25.94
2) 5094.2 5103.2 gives 24.31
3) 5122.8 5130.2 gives 25.24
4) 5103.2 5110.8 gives 21.34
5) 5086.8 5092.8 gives 26.87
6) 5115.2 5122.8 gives 23.11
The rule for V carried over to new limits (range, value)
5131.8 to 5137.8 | 40.96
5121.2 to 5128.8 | 31.72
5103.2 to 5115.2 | 31.58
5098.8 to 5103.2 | 36.07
